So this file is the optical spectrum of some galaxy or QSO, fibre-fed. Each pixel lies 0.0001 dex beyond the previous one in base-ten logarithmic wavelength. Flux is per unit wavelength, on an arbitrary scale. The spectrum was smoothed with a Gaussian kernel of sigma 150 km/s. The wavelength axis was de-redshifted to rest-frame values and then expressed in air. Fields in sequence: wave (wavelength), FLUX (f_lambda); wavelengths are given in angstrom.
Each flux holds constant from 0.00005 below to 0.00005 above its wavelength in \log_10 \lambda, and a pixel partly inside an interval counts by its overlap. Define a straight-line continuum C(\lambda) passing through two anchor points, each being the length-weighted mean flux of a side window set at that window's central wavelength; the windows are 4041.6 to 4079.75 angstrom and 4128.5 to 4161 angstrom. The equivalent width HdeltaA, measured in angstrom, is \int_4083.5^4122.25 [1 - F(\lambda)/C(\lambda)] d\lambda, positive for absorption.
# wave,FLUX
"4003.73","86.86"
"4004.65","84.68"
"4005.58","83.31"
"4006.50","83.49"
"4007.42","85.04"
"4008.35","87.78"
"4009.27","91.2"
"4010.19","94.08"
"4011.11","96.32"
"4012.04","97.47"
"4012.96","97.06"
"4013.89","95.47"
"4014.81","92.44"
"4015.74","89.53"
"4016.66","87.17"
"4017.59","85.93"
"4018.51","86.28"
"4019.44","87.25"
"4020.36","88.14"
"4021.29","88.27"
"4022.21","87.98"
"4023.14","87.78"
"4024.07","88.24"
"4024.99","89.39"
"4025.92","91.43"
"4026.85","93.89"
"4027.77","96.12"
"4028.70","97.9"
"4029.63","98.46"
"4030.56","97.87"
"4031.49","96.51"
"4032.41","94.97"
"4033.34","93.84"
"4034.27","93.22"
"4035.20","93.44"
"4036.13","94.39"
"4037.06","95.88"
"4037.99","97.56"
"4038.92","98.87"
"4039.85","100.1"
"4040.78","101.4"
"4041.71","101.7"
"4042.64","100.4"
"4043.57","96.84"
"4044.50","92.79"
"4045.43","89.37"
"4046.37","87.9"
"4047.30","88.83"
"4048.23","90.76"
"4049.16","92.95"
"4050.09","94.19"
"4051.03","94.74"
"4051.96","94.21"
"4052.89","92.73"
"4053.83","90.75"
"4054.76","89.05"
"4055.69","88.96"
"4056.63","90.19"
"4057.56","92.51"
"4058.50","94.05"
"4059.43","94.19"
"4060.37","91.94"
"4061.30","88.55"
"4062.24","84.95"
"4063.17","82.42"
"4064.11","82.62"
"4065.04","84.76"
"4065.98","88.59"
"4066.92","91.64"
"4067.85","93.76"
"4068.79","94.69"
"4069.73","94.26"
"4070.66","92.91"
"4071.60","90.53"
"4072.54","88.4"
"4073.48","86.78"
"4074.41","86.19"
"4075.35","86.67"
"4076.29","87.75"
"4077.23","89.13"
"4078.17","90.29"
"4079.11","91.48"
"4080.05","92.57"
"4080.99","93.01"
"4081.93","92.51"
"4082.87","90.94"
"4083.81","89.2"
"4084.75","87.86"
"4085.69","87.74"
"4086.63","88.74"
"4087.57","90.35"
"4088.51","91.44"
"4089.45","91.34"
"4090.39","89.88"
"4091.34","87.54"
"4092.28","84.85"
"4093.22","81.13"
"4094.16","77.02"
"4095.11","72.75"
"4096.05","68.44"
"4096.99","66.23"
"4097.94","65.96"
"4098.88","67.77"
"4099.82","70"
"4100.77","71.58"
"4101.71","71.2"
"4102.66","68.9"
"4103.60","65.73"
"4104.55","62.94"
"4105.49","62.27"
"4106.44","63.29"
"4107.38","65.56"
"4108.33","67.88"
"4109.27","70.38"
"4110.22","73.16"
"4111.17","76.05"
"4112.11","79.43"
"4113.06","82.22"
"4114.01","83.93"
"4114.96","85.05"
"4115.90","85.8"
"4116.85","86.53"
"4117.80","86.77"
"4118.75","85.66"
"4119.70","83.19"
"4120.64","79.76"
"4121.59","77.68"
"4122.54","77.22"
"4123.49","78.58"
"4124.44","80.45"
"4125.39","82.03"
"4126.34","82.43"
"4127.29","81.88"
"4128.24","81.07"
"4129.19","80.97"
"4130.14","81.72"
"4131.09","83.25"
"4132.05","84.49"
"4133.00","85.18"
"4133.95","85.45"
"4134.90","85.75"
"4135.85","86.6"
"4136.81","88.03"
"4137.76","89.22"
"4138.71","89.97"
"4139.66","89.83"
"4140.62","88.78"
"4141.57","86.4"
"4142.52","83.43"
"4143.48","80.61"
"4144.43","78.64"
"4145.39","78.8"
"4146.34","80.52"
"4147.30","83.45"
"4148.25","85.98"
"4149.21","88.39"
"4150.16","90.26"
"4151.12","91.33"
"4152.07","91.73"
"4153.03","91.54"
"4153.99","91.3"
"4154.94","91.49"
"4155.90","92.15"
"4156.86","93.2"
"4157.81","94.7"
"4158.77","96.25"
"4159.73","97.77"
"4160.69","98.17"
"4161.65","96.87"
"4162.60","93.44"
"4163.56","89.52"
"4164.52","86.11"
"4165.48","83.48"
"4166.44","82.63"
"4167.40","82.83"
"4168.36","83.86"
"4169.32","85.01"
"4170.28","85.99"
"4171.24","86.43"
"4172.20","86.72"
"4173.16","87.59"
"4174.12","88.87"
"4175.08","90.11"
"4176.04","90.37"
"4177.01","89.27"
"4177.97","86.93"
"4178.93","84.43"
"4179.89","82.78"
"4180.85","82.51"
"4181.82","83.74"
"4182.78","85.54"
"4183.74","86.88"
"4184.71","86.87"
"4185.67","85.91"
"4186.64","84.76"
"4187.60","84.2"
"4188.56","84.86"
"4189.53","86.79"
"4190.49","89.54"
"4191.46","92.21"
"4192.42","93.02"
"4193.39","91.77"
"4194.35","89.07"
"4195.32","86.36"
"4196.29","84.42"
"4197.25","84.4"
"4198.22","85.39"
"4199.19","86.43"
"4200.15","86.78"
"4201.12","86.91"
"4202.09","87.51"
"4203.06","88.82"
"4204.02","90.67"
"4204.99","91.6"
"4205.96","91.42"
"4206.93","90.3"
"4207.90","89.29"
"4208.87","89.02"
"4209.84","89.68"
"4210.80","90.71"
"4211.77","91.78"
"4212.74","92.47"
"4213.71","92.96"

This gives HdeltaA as 4.95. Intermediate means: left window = 90.8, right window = 87.7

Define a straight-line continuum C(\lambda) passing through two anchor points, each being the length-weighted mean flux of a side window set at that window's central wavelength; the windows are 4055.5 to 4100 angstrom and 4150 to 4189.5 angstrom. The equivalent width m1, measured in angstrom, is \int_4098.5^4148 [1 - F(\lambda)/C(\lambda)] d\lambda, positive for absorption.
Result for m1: 4.6 angstrom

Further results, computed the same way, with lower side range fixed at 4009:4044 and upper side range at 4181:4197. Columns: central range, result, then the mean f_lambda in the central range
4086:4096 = 0.7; 84.8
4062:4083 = 0.6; 89.5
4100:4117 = 3.2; 73.1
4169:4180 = 0.1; 87.2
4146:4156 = 0.0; 88.9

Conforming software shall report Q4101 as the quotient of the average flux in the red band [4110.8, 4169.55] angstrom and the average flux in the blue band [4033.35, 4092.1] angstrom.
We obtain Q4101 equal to 0.9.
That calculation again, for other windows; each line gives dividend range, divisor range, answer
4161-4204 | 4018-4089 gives 0.95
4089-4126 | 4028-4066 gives 0.82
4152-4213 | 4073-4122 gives 1.10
